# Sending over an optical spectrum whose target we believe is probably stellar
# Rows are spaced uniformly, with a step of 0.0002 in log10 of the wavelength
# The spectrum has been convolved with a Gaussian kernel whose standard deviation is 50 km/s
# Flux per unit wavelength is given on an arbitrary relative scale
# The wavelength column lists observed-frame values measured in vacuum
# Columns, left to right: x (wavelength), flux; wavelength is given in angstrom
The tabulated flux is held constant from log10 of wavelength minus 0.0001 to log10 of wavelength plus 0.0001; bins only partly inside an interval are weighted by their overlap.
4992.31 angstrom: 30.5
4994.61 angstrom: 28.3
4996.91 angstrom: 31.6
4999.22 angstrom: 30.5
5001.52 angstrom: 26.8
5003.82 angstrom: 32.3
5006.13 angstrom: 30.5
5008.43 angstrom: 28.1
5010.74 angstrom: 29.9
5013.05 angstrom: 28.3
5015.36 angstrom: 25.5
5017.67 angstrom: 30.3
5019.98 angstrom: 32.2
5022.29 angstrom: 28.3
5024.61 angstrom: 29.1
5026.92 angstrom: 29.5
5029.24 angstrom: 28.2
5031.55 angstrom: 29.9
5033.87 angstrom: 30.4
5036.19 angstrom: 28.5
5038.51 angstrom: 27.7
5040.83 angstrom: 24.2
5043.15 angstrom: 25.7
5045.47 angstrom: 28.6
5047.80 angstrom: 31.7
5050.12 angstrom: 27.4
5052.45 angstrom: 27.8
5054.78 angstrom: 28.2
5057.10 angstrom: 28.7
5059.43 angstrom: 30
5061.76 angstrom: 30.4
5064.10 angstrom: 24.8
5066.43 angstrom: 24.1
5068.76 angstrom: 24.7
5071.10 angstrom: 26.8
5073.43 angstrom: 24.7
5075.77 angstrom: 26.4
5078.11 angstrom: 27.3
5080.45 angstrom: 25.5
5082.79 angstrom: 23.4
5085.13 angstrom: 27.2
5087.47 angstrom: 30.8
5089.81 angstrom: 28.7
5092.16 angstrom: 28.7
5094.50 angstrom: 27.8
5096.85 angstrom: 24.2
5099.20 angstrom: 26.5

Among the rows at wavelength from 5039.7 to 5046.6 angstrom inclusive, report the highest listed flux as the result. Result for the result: 28.6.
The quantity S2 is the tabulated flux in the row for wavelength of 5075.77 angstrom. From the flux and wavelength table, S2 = 26.4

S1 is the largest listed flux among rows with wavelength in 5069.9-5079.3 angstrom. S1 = 27.3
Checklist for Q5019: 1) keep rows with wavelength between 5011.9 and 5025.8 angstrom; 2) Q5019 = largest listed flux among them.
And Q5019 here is 32.2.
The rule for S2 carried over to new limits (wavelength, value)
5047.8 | 31.7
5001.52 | 26.8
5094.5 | 27.8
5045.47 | 28.6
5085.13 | 27.2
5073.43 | 24.7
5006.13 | 30.5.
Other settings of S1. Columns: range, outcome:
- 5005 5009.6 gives 30.5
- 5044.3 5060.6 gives 31.7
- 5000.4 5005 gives 32.3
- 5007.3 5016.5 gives 29.9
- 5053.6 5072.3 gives 30.4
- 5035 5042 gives 28.5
